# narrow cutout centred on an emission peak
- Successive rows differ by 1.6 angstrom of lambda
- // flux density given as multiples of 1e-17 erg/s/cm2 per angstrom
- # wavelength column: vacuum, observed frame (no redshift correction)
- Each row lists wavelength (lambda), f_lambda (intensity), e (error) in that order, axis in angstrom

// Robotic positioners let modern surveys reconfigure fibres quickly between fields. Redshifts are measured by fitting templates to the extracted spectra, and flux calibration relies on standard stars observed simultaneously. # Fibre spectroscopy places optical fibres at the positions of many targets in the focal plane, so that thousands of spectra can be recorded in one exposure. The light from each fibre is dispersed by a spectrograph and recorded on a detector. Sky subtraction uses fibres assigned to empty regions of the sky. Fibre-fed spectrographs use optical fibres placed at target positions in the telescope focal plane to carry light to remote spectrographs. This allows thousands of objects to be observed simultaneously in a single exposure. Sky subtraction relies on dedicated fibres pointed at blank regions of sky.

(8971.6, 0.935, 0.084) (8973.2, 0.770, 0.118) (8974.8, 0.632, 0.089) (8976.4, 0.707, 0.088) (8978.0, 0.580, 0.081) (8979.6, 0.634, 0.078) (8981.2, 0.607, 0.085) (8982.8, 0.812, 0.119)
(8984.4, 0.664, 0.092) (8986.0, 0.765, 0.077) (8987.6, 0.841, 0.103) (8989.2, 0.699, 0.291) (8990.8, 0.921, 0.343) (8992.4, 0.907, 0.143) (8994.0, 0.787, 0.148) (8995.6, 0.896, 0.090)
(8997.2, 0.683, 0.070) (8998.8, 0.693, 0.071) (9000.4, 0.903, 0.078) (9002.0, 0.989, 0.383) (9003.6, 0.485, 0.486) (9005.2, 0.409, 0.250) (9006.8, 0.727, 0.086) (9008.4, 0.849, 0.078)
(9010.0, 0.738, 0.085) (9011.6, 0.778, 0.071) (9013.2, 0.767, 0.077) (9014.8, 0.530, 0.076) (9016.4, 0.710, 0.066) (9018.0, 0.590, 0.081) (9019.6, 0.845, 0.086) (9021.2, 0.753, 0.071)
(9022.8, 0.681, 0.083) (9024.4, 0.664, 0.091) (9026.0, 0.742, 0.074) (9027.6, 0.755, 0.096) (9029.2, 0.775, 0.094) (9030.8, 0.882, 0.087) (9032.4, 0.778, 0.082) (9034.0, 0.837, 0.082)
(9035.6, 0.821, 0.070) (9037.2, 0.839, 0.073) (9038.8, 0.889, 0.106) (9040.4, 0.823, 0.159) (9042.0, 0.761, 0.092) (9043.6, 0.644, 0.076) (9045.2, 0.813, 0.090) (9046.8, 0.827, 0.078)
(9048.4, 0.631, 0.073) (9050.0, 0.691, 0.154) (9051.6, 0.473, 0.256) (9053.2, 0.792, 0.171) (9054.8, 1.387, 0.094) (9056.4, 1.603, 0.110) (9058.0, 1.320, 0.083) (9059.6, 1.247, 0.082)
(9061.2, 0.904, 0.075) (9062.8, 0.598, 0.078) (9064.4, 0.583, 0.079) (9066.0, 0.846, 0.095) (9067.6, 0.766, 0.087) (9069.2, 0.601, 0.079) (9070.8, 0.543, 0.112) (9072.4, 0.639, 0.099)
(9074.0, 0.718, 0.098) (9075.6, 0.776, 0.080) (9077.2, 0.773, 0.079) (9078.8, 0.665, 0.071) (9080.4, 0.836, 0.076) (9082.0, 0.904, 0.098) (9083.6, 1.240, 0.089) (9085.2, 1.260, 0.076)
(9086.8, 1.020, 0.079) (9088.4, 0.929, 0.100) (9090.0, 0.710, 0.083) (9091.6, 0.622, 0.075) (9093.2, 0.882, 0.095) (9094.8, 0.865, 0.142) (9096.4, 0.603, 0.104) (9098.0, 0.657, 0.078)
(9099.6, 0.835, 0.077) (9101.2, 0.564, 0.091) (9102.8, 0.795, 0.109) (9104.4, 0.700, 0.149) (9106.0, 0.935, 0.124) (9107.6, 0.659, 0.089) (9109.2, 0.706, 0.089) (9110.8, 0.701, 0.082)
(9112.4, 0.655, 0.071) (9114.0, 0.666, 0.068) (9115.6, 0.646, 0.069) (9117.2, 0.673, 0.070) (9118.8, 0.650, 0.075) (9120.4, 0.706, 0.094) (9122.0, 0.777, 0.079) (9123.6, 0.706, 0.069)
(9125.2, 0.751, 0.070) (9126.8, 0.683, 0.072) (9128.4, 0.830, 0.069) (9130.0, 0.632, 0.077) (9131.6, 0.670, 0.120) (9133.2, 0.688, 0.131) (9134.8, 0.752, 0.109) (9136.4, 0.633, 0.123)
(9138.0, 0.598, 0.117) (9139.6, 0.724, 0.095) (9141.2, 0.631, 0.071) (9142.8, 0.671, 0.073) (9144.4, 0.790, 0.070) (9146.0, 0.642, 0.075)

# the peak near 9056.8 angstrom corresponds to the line Halpha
